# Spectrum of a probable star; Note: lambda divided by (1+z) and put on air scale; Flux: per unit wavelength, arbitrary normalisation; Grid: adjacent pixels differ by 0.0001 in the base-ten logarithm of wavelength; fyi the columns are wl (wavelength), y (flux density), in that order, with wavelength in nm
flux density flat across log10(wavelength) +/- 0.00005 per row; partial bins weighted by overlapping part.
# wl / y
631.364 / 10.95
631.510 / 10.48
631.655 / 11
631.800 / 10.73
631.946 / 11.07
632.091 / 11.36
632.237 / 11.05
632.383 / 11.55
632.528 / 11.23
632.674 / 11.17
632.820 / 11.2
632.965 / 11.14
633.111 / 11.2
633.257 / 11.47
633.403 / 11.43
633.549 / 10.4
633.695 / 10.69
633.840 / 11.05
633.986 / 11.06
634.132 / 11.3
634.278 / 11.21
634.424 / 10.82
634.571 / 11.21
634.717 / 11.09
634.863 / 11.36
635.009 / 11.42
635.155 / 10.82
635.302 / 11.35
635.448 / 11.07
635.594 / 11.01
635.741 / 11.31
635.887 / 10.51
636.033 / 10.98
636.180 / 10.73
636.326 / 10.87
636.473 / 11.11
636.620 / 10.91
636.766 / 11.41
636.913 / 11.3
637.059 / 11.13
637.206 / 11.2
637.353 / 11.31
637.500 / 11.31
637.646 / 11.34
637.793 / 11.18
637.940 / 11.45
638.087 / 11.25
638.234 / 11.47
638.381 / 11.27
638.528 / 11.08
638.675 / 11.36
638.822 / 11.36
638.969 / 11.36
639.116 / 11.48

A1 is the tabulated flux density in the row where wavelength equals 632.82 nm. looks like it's 11.2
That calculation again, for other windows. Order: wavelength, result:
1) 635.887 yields 10.51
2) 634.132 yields 11.3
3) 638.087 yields 11.25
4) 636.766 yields 11.41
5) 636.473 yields 11.11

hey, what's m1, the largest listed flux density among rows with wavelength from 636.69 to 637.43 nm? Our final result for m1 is 11.41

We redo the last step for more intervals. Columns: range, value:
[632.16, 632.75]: 11.55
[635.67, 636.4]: 11.31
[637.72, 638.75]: 11.47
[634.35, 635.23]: 11.42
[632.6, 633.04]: 11.2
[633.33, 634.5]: 11.43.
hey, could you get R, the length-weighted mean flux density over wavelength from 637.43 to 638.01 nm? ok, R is 11.3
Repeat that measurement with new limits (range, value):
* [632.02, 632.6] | 11.3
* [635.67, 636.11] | 10.9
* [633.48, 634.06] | 10.8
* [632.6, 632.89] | 11.2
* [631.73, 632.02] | 10.9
